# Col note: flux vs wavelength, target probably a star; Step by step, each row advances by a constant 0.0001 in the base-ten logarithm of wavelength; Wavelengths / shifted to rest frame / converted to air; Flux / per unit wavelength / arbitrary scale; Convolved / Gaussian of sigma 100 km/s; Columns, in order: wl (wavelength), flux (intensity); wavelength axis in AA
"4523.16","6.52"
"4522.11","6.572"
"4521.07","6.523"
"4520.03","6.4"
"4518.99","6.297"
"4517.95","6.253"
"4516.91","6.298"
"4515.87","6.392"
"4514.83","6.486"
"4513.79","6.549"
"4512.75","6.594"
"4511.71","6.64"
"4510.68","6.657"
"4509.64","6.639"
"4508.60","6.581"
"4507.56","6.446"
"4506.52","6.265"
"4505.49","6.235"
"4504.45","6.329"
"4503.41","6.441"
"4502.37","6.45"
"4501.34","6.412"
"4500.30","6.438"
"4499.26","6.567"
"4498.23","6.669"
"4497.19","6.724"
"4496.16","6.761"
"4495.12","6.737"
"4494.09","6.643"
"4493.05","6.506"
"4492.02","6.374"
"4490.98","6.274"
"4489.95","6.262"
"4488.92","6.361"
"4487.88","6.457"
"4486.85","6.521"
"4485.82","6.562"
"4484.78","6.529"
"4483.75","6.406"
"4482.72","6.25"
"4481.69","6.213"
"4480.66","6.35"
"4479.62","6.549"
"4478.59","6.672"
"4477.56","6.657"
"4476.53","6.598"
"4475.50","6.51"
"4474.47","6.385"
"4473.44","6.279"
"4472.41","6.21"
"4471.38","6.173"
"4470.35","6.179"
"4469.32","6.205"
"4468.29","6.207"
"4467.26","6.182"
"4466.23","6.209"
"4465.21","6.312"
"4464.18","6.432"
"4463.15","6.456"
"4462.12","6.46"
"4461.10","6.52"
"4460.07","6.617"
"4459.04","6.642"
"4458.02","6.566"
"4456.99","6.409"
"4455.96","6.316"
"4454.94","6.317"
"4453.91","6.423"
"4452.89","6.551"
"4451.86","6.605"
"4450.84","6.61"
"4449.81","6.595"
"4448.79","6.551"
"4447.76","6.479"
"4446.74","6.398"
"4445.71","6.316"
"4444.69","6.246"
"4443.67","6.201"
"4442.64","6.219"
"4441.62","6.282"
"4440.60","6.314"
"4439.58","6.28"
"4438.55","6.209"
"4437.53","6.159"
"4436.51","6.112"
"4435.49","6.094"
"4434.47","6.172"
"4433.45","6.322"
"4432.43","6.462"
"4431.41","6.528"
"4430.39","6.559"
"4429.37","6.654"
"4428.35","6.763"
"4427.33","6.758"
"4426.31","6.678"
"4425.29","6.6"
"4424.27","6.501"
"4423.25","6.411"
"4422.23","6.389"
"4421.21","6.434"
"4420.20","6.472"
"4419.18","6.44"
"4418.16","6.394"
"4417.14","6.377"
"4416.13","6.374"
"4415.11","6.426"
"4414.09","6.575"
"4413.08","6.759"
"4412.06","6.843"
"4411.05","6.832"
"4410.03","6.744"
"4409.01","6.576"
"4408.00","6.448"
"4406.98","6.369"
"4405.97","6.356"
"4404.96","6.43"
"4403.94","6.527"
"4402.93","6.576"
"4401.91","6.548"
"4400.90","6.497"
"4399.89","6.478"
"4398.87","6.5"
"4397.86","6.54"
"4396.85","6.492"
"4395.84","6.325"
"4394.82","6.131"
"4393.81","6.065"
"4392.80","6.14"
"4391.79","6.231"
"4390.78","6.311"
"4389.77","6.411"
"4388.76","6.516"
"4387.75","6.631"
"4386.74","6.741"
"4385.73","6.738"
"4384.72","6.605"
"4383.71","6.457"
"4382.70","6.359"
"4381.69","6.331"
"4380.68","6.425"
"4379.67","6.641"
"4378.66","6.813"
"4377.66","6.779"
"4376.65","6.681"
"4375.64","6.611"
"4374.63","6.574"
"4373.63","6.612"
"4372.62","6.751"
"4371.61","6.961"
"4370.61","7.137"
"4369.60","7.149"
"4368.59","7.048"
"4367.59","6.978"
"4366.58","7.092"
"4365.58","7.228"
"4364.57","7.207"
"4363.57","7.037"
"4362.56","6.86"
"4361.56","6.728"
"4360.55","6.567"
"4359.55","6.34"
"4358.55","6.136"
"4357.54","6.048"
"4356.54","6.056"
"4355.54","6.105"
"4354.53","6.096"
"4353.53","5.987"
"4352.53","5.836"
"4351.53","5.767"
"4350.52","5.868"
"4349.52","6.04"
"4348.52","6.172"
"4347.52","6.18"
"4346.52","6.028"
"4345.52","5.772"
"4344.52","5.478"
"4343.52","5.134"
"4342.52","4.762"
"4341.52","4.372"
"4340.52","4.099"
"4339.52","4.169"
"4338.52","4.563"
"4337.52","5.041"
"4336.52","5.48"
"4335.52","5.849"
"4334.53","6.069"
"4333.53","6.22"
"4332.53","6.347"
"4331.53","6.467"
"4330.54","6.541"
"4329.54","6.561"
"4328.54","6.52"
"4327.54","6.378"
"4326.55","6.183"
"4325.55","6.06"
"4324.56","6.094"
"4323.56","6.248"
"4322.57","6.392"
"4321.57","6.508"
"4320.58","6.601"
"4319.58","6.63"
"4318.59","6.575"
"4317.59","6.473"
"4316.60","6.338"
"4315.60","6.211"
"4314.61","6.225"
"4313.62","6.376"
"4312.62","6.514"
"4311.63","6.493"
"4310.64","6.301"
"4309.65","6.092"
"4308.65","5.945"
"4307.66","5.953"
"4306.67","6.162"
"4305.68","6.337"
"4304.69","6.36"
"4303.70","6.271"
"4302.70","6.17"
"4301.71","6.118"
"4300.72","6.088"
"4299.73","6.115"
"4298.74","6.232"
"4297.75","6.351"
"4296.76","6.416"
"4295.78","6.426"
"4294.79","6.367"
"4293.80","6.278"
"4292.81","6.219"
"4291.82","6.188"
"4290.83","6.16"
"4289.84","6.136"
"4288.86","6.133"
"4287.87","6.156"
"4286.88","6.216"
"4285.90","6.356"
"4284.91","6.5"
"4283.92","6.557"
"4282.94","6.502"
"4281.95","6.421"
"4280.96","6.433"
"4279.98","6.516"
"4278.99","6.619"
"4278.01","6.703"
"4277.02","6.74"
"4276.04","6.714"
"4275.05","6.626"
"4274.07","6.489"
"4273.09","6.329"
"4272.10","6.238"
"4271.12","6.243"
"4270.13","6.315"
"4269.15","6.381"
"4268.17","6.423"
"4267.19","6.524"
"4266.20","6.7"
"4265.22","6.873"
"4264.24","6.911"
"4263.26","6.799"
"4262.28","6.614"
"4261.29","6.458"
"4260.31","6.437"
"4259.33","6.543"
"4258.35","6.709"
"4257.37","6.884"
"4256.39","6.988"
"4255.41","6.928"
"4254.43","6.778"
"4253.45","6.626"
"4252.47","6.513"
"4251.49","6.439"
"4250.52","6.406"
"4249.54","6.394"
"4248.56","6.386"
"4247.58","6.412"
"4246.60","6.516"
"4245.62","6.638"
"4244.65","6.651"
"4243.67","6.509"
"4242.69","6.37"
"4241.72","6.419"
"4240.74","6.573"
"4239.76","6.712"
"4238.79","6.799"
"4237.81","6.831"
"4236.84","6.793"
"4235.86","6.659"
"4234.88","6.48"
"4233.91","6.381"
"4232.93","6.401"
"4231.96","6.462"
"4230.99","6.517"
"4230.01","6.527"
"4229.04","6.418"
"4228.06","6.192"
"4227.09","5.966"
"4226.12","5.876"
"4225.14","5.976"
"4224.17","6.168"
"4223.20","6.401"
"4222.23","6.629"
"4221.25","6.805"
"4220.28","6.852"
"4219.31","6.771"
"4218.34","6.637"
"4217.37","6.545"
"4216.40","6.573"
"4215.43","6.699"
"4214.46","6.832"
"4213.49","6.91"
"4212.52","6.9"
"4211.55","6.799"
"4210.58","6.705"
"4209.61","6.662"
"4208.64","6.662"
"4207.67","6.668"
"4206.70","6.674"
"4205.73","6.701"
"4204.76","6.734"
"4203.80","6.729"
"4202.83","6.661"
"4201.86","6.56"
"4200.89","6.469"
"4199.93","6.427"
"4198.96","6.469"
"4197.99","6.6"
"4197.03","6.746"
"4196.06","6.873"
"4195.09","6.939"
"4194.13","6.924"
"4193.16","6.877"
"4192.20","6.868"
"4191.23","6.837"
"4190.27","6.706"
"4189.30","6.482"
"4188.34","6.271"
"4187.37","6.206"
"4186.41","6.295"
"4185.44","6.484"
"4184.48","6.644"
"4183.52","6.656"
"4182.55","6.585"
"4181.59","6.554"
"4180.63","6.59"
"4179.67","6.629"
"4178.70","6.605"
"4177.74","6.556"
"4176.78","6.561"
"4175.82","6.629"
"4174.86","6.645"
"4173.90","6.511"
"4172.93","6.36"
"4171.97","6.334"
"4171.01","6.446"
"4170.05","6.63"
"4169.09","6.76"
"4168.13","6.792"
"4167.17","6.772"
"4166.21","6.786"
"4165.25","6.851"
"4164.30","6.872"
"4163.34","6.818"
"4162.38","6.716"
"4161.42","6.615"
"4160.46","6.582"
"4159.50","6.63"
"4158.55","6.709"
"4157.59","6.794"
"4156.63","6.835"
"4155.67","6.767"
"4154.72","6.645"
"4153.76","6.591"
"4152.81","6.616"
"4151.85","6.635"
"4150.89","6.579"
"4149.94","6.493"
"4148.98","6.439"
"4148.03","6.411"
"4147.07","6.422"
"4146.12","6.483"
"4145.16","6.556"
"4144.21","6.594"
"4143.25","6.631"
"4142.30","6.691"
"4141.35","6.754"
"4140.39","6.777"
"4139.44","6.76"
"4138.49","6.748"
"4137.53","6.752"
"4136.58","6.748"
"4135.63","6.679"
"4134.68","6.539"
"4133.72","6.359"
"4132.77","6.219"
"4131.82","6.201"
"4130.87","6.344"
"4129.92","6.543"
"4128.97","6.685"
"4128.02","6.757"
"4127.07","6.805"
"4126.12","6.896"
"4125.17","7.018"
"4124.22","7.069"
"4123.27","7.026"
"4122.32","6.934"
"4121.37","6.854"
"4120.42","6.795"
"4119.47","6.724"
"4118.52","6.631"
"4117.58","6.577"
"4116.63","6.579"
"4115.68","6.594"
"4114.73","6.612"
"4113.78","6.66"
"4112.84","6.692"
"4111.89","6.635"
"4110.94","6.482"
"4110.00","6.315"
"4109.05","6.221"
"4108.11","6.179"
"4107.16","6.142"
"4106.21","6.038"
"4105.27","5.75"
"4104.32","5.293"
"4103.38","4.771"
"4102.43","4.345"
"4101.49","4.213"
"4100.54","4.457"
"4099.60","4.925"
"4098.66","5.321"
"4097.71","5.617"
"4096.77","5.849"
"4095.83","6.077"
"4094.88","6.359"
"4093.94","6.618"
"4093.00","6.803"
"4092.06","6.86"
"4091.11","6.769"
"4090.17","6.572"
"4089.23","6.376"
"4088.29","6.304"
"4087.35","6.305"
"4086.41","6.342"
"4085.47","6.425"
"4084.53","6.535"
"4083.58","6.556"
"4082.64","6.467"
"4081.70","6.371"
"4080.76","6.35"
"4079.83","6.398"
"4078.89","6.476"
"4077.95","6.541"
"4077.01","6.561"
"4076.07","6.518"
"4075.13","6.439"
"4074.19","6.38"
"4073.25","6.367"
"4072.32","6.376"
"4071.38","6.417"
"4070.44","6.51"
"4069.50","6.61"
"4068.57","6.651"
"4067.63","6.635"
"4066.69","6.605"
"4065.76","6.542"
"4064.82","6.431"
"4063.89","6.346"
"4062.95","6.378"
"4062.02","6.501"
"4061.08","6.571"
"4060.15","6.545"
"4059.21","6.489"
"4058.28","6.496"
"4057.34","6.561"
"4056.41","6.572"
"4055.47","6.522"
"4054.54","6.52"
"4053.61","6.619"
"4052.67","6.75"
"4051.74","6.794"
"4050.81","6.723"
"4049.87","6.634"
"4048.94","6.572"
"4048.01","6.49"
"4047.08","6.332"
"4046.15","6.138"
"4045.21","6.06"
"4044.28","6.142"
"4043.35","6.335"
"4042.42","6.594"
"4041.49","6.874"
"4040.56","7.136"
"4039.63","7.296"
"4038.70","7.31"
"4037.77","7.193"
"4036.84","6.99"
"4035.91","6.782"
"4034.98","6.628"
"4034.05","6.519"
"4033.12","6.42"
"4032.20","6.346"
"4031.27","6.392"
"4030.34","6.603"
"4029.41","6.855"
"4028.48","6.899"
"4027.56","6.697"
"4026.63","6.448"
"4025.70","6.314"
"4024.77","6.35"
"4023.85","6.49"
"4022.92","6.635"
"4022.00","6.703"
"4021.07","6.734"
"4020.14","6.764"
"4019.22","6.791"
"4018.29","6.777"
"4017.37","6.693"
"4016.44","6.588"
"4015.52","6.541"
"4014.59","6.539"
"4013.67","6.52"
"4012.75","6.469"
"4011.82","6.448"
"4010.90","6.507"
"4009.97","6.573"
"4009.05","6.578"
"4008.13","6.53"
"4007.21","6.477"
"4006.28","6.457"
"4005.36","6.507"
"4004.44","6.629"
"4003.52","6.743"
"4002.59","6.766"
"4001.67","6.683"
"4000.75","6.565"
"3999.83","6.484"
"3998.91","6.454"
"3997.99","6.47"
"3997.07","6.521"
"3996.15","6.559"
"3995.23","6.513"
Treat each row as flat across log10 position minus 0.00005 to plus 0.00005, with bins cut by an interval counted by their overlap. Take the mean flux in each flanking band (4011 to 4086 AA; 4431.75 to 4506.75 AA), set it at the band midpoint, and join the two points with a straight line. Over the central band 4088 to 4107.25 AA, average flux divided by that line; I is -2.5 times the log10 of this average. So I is 0.14 mag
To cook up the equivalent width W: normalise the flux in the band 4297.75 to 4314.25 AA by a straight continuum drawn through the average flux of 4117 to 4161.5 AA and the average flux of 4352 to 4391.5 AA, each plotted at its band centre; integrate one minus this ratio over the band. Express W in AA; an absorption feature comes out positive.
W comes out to 1.0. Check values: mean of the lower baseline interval 6.66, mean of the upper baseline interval 6.6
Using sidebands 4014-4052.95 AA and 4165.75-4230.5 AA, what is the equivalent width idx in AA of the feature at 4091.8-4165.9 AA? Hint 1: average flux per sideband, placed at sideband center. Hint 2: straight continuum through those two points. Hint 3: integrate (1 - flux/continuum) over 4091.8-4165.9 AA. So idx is 2.2 AA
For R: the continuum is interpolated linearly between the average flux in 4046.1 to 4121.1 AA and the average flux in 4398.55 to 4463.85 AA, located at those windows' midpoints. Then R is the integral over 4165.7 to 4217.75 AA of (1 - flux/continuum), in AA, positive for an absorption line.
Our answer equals -2.2 AA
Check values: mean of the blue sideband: 6.32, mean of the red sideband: 6.46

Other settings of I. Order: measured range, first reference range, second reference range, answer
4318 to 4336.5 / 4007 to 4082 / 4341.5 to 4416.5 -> 0.021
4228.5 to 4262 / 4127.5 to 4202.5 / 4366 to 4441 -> 0.002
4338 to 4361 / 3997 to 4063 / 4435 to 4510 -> 0.149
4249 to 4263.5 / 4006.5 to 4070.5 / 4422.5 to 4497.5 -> -0.020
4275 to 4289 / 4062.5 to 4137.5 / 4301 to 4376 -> -0.043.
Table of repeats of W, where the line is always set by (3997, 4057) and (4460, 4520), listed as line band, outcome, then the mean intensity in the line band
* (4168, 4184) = -0.1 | 6.57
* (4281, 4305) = 0.8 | 6.28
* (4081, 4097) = 0.3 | 6.45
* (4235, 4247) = -0.2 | 6.62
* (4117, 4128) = -0.5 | 6.84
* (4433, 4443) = 0.4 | 6.22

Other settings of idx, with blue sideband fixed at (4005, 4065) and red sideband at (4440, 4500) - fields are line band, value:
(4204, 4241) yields -0.3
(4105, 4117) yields 0.3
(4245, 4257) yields -0.1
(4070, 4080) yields 0.2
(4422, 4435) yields -0.2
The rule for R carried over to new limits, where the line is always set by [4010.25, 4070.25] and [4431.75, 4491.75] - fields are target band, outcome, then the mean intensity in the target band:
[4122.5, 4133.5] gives -0.2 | 6.69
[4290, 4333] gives 1.0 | 6.31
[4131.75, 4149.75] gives -0.1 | 6.57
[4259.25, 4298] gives 0.1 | 6.45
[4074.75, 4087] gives 0.2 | 6.46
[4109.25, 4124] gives -0.3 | 6.67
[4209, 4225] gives -0.4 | 6.67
